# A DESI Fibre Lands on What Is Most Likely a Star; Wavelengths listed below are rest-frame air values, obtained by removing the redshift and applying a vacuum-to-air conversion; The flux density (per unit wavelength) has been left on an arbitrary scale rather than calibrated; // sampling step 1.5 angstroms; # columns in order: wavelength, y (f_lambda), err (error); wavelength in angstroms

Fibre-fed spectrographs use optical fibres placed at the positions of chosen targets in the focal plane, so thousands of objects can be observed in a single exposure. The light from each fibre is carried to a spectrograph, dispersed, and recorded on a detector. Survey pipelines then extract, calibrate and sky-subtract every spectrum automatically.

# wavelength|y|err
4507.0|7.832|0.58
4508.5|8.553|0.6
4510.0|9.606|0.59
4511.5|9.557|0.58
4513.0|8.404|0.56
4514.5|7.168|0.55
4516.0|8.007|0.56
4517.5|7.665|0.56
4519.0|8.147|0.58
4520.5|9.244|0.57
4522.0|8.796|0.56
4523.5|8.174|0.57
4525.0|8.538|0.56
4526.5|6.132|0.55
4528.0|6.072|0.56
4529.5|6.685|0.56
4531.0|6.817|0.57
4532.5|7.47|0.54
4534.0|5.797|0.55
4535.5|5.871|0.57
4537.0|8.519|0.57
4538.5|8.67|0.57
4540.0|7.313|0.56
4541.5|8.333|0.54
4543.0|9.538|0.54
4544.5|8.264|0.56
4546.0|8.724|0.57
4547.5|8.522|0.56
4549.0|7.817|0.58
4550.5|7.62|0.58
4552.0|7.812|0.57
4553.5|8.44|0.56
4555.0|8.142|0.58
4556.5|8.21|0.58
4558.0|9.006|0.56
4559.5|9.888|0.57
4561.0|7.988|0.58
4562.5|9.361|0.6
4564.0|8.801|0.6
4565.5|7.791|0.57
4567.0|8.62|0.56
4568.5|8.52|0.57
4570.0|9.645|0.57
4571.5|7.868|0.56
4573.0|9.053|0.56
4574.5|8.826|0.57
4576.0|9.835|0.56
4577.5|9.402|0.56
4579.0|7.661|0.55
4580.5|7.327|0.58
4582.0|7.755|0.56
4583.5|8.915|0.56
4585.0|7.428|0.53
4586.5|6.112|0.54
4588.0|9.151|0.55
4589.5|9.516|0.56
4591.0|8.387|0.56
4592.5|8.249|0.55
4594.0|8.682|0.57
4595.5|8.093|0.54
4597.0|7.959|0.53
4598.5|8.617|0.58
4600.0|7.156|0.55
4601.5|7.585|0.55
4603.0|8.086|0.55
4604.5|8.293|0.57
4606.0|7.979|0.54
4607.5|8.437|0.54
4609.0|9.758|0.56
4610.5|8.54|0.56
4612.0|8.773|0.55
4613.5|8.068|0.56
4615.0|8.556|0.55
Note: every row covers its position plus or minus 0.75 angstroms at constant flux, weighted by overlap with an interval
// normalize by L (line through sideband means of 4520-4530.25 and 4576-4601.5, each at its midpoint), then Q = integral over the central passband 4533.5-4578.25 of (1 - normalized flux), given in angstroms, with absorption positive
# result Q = -3.0 angstroms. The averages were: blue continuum 7.62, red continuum 8.18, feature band 8.42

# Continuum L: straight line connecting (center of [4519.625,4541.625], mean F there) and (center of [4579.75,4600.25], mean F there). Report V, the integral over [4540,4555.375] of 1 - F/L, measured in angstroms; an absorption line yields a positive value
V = -1.24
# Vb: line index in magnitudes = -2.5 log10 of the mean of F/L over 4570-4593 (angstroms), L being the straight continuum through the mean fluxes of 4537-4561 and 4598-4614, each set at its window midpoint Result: -0.008 mag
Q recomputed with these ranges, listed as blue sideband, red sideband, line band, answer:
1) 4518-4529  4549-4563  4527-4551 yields 1.55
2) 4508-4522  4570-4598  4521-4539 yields 2.49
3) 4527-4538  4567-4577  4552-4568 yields -0.59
